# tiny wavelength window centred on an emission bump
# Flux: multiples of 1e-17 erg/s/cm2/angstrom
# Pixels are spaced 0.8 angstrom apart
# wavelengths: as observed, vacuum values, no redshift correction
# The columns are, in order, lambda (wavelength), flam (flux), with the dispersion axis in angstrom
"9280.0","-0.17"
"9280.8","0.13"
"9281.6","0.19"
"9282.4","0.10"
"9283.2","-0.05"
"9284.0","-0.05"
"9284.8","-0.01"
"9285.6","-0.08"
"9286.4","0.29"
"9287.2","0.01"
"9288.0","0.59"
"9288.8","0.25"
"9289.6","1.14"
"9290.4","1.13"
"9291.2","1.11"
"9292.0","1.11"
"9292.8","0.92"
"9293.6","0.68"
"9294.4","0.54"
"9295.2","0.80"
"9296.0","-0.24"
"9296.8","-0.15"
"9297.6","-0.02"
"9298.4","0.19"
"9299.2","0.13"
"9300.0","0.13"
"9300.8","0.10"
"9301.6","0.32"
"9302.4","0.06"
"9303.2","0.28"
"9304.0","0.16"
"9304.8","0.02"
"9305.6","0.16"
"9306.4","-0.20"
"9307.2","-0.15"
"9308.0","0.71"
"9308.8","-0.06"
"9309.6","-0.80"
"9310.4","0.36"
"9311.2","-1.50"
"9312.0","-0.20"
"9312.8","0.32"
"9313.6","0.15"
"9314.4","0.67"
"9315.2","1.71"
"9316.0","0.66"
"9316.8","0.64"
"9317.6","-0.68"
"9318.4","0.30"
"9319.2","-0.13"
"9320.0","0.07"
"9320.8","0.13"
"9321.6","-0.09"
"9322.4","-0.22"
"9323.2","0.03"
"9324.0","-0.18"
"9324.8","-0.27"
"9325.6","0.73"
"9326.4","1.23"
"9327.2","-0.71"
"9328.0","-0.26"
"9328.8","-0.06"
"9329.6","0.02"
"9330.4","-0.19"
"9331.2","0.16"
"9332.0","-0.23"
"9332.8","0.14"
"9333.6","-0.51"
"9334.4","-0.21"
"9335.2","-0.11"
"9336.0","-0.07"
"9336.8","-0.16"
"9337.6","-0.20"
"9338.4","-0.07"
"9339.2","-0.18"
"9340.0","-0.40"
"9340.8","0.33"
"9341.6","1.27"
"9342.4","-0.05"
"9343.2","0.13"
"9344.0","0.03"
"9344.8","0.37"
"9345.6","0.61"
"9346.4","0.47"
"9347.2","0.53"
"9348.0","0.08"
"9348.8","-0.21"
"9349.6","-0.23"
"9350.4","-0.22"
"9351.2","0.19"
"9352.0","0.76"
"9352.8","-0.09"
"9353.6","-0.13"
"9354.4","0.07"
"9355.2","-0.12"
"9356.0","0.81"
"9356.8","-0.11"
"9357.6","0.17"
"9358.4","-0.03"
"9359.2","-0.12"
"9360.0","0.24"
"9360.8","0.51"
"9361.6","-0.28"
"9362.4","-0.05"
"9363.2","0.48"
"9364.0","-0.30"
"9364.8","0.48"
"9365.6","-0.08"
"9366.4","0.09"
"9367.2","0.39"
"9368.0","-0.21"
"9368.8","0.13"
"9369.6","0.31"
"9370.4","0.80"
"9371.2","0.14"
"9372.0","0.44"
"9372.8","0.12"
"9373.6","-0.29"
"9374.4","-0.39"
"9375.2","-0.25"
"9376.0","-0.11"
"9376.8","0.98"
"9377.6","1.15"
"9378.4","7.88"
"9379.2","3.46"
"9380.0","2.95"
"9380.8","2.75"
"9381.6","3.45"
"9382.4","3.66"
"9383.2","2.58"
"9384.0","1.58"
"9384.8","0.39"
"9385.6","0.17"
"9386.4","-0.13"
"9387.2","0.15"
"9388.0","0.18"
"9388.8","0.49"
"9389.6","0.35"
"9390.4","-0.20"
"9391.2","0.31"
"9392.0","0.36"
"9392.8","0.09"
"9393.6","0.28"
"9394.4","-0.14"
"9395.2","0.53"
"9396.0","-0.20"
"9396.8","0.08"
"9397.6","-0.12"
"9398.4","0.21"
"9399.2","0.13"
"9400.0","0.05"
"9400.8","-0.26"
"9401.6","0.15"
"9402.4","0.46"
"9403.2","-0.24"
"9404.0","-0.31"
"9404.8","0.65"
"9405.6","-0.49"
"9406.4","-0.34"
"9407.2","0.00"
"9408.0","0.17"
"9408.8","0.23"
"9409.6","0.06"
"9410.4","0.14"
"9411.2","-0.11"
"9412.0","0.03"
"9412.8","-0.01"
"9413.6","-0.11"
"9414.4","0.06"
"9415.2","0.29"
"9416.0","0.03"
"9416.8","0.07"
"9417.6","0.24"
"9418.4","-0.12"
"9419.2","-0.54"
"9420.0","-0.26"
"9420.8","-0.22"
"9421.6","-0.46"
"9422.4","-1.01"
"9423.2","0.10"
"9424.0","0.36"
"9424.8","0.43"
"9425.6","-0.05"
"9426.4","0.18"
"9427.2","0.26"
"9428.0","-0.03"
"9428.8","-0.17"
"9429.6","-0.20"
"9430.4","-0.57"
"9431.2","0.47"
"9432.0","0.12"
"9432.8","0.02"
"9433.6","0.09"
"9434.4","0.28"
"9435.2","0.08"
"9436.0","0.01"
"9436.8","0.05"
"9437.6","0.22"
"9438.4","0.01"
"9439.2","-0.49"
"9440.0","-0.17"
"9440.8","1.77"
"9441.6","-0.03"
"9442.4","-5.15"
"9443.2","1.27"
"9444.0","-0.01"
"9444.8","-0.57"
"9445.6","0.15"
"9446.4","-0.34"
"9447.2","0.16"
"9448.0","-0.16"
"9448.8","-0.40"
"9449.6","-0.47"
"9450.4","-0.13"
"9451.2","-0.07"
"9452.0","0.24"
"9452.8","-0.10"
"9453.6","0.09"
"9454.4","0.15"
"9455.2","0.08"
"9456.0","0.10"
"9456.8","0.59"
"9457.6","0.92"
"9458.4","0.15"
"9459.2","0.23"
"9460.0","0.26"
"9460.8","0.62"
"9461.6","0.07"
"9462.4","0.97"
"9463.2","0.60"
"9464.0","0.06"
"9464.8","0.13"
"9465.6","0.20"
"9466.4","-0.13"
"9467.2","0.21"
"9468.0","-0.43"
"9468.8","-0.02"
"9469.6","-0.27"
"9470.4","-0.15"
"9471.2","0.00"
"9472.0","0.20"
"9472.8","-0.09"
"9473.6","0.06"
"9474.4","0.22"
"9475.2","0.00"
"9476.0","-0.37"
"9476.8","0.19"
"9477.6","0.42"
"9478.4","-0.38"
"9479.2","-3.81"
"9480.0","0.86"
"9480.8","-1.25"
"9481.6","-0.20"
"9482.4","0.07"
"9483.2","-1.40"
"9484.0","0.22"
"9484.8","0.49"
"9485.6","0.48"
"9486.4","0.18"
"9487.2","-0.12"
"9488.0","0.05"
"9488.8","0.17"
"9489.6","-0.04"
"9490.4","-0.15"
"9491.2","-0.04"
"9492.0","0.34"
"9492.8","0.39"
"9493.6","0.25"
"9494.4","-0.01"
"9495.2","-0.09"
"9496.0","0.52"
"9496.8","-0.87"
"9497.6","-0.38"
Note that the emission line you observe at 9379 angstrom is [O III] 5007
